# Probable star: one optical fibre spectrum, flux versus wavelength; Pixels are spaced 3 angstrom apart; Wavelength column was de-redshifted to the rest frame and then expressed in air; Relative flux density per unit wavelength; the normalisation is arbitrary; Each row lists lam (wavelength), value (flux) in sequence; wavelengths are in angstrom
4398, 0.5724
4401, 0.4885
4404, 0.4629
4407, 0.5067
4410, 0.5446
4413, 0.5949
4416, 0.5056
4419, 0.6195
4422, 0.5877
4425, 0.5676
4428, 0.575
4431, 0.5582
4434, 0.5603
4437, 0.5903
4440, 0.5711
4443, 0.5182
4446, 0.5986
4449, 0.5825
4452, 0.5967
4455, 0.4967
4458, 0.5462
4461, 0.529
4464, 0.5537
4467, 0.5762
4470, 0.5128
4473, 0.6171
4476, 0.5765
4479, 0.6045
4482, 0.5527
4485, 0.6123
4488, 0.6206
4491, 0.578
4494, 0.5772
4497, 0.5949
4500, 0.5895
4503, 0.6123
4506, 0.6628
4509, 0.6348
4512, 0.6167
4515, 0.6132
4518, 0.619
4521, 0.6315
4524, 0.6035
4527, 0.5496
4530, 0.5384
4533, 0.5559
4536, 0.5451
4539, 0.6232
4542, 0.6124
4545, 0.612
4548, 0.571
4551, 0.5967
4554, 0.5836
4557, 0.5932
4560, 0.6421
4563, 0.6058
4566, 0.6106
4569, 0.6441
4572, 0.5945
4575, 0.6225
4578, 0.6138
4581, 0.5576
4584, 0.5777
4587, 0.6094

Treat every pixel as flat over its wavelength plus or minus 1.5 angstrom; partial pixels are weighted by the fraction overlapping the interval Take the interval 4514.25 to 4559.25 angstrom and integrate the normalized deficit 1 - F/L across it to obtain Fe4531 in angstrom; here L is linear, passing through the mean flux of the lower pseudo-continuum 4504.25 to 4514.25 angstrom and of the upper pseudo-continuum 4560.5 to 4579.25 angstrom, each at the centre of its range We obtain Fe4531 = 2.6 angstrom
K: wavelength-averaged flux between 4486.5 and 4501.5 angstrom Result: 0.592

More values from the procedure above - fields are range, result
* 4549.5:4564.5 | 0.604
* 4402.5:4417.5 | 0.523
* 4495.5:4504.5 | 0.599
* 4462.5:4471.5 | 0.548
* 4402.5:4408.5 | 0.485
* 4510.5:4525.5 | 0.617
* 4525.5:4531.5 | 0.544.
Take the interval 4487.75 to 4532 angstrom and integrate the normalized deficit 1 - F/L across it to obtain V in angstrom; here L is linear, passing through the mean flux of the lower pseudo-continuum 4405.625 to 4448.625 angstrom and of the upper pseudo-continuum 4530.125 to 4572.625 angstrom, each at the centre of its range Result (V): -1.2 angstrom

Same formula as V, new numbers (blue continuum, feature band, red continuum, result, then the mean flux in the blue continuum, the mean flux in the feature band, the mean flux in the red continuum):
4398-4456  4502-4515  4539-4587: -1.0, 0.555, 0.63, 0.603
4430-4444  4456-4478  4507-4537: 0.5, 0.561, 0.558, 0.593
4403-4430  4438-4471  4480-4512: 1.3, 0.553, 0.554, 0.604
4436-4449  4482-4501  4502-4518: 0.6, 0.57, 0.592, 0.628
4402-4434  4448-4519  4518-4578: -1.4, 0.552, 0.586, 0.598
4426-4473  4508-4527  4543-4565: -0.9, 0.56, 0.614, 0.601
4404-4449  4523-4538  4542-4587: 0.8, 0.561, 0.559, 0.602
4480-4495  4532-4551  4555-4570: 0.7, 0.589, 0.588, 0.617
